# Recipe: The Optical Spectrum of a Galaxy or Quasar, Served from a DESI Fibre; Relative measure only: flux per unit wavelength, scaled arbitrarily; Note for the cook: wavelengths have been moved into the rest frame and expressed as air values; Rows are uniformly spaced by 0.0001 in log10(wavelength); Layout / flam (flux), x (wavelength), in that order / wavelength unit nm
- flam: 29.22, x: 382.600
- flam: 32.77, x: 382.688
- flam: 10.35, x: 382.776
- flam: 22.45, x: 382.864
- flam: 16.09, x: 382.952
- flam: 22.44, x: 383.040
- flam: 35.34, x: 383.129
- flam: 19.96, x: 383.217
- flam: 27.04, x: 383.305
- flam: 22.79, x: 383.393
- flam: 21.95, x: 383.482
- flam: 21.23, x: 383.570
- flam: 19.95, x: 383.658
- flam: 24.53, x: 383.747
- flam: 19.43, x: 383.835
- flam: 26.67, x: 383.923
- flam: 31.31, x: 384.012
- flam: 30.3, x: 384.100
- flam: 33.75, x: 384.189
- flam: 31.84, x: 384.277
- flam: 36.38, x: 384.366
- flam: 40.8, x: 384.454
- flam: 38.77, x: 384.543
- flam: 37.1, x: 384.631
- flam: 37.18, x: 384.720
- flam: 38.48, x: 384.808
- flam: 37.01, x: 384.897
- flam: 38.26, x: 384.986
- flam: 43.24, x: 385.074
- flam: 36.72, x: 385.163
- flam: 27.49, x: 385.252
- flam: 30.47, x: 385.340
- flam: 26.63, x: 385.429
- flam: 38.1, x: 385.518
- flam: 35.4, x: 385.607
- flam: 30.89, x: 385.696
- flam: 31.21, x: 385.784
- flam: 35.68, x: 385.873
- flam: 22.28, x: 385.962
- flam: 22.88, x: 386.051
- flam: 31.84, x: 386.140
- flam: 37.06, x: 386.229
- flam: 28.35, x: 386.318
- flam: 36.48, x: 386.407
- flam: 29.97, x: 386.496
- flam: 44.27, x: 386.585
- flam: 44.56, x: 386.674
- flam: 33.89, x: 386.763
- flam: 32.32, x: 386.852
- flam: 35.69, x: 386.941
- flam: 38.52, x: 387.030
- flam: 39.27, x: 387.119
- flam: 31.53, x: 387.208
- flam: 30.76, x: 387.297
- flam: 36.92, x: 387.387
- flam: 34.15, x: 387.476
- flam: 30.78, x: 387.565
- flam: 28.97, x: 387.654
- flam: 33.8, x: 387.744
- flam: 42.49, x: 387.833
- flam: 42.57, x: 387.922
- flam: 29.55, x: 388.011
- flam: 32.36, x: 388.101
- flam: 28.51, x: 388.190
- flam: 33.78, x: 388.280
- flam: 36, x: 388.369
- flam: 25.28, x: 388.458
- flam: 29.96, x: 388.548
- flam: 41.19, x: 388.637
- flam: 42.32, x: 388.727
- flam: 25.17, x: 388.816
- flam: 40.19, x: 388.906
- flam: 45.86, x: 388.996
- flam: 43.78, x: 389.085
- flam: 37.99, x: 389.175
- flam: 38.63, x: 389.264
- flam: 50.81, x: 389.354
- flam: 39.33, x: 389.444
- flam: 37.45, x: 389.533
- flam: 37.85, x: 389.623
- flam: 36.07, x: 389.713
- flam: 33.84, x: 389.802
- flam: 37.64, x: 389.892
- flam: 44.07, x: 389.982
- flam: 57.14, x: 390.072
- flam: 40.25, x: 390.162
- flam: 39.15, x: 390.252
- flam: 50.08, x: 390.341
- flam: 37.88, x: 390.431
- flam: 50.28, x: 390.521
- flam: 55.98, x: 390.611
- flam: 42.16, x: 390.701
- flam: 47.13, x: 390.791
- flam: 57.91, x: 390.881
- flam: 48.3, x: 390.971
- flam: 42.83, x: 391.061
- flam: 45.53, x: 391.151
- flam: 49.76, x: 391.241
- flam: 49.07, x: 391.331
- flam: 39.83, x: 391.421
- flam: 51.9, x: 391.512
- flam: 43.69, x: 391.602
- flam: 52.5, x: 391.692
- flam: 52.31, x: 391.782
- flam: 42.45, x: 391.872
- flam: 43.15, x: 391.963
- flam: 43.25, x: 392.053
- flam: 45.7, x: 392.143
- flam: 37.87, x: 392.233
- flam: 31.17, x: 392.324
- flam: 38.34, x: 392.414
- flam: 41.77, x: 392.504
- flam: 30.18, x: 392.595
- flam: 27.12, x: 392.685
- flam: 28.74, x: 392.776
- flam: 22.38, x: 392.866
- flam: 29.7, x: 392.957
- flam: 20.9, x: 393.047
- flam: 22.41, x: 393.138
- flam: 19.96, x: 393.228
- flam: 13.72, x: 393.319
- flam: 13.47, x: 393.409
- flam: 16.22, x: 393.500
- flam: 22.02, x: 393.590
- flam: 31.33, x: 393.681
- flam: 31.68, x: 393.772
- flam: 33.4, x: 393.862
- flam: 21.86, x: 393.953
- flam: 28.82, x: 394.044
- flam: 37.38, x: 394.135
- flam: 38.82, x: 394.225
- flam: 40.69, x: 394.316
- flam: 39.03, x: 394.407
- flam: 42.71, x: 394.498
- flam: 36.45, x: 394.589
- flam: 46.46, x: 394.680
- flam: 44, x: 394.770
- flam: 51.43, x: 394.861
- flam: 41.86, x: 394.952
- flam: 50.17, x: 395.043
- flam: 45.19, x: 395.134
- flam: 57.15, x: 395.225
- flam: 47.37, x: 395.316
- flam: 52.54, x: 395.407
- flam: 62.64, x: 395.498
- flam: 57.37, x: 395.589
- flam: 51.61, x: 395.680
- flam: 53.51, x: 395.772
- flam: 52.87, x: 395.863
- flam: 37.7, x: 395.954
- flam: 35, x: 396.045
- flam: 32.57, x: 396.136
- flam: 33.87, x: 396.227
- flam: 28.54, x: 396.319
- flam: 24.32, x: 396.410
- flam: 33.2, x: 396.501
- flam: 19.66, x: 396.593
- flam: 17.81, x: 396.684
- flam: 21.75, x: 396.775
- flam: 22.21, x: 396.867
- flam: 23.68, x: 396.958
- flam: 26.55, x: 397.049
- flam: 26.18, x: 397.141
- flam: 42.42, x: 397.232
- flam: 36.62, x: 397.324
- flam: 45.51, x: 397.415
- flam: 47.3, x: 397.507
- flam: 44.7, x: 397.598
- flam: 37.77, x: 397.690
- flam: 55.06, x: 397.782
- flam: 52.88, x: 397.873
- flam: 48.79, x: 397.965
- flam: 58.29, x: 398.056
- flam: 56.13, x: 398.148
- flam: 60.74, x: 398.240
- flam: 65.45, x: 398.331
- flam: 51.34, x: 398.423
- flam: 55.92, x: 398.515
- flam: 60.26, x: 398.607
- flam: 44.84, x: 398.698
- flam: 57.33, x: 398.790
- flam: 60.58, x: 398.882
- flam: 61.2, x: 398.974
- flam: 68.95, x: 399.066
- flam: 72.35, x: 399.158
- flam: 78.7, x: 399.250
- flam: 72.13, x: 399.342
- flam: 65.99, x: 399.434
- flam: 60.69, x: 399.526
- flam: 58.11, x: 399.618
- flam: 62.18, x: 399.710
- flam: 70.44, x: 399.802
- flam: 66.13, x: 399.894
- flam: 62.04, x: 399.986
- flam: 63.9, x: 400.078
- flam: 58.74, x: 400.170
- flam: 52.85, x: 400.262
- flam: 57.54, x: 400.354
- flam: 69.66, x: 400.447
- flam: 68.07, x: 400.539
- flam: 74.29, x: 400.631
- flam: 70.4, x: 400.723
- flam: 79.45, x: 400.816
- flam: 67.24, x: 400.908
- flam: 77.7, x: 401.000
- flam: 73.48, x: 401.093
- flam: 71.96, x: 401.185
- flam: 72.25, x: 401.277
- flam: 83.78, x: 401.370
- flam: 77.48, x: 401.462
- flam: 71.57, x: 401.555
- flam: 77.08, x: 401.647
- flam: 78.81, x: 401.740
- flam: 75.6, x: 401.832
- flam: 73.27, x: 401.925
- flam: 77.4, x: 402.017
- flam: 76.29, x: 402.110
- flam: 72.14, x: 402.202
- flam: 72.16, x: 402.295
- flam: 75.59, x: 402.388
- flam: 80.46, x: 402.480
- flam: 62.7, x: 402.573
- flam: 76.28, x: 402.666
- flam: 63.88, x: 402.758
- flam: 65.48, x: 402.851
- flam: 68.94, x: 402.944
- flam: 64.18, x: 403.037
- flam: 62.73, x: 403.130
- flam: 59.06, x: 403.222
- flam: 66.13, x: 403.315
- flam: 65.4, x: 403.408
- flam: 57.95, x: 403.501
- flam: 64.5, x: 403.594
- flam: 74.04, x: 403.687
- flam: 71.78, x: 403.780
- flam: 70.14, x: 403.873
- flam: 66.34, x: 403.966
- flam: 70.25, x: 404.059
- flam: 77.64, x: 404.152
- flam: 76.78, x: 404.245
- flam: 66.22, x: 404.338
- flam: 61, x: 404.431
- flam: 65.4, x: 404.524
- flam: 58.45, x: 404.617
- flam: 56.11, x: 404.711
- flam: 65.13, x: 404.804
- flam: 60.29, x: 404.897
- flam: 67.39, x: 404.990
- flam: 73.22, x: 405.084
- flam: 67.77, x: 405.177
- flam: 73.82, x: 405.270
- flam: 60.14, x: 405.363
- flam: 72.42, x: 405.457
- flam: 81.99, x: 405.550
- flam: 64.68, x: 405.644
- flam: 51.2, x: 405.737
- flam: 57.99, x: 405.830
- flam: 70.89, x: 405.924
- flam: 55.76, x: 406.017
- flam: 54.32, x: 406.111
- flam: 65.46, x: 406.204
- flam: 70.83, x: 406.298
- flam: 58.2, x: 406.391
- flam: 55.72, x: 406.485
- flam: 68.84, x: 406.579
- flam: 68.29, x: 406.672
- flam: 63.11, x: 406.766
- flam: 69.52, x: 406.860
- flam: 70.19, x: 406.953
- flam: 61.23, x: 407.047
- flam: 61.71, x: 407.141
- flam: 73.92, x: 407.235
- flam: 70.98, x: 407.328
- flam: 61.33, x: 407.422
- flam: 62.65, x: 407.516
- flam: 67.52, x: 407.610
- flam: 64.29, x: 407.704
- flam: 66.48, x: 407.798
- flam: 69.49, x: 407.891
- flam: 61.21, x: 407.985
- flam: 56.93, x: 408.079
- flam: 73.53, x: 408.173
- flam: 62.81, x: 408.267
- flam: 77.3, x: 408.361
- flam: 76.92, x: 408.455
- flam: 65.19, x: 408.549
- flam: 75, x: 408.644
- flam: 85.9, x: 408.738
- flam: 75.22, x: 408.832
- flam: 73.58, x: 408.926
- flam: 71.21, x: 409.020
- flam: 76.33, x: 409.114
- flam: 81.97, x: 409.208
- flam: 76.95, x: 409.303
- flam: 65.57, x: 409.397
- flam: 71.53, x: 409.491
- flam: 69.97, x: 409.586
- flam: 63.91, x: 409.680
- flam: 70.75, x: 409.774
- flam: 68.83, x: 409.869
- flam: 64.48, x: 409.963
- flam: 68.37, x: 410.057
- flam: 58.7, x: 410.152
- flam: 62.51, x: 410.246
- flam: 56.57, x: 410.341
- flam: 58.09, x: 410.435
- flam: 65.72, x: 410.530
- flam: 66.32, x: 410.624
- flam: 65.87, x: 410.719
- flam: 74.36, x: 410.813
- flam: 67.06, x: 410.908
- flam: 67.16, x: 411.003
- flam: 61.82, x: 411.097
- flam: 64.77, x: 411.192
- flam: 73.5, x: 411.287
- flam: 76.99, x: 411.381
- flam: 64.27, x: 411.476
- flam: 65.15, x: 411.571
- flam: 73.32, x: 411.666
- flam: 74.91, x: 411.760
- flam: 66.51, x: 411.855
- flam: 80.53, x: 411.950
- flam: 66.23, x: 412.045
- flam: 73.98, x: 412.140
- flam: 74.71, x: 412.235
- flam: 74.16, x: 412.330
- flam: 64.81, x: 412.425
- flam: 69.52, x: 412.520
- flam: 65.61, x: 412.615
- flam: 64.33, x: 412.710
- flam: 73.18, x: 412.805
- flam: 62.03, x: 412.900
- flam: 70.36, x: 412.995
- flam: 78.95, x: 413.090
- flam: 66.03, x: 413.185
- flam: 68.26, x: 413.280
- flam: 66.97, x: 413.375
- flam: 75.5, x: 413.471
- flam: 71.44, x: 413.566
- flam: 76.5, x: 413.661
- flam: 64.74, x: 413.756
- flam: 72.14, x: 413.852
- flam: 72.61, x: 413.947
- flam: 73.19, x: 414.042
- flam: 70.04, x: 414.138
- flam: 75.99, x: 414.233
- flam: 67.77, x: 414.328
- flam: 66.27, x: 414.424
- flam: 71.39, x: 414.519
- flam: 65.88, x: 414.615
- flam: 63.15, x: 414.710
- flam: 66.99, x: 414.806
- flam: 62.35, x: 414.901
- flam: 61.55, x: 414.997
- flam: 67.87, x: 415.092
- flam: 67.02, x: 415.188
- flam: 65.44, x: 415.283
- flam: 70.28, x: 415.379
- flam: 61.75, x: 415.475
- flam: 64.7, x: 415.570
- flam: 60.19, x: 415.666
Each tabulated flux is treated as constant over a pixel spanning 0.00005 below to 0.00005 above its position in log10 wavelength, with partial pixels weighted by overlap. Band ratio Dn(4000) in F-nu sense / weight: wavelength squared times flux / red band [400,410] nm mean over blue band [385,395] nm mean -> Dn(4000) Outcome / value 2.0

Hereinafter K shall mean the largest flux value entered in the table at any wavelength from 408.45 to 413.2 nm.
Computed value 85.9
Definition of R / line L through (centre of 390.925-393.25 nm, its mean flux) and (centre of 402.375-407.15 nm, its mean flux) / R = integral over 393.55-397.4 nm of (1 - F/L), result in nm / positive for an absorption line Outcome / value 0.68 nm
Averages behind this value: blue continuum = 38.7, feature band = 37.7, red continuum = 66.1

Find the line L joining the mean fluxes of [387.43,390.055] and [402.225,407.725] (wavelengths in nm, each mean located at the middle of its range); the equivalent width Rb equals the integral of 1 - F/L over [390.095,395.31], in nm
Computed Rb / 0.57 nm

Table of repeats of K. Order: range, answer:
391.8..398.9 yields 65.45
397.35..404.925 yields 83.78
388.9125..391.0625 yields 57.91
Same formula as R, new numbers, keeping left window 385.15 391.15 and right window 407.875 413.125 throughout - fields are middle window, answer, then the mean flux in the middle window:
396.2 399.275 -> 0.38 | 45.2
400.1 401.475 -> -0.36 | 70.1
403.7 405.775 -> -0.21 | 67.4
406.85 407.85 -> -0.02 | 66.3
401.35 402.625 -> -0.40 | 75.1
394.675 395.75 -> -0.08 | 50.9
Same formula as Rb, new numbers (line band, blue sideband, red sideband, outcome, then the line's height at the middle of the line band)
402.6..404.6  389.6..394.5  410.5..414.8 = -0.42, 55.6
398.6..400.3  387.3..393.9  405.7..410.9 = -0.36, 52.2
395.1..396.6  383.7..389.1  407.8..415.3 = 0.12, 47.3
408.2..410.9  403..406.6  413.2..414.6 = -0.06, 68.1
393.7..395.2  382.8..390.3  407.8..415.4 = 0.19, 44.9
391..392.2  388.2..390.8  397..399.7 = -0.07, 43.7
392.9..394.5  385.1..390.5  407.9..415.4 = 0.61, 44.2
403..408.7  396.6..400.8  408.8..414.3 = -0.32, 62.6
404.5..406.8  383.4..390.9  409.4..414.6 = -0.15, 60.4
